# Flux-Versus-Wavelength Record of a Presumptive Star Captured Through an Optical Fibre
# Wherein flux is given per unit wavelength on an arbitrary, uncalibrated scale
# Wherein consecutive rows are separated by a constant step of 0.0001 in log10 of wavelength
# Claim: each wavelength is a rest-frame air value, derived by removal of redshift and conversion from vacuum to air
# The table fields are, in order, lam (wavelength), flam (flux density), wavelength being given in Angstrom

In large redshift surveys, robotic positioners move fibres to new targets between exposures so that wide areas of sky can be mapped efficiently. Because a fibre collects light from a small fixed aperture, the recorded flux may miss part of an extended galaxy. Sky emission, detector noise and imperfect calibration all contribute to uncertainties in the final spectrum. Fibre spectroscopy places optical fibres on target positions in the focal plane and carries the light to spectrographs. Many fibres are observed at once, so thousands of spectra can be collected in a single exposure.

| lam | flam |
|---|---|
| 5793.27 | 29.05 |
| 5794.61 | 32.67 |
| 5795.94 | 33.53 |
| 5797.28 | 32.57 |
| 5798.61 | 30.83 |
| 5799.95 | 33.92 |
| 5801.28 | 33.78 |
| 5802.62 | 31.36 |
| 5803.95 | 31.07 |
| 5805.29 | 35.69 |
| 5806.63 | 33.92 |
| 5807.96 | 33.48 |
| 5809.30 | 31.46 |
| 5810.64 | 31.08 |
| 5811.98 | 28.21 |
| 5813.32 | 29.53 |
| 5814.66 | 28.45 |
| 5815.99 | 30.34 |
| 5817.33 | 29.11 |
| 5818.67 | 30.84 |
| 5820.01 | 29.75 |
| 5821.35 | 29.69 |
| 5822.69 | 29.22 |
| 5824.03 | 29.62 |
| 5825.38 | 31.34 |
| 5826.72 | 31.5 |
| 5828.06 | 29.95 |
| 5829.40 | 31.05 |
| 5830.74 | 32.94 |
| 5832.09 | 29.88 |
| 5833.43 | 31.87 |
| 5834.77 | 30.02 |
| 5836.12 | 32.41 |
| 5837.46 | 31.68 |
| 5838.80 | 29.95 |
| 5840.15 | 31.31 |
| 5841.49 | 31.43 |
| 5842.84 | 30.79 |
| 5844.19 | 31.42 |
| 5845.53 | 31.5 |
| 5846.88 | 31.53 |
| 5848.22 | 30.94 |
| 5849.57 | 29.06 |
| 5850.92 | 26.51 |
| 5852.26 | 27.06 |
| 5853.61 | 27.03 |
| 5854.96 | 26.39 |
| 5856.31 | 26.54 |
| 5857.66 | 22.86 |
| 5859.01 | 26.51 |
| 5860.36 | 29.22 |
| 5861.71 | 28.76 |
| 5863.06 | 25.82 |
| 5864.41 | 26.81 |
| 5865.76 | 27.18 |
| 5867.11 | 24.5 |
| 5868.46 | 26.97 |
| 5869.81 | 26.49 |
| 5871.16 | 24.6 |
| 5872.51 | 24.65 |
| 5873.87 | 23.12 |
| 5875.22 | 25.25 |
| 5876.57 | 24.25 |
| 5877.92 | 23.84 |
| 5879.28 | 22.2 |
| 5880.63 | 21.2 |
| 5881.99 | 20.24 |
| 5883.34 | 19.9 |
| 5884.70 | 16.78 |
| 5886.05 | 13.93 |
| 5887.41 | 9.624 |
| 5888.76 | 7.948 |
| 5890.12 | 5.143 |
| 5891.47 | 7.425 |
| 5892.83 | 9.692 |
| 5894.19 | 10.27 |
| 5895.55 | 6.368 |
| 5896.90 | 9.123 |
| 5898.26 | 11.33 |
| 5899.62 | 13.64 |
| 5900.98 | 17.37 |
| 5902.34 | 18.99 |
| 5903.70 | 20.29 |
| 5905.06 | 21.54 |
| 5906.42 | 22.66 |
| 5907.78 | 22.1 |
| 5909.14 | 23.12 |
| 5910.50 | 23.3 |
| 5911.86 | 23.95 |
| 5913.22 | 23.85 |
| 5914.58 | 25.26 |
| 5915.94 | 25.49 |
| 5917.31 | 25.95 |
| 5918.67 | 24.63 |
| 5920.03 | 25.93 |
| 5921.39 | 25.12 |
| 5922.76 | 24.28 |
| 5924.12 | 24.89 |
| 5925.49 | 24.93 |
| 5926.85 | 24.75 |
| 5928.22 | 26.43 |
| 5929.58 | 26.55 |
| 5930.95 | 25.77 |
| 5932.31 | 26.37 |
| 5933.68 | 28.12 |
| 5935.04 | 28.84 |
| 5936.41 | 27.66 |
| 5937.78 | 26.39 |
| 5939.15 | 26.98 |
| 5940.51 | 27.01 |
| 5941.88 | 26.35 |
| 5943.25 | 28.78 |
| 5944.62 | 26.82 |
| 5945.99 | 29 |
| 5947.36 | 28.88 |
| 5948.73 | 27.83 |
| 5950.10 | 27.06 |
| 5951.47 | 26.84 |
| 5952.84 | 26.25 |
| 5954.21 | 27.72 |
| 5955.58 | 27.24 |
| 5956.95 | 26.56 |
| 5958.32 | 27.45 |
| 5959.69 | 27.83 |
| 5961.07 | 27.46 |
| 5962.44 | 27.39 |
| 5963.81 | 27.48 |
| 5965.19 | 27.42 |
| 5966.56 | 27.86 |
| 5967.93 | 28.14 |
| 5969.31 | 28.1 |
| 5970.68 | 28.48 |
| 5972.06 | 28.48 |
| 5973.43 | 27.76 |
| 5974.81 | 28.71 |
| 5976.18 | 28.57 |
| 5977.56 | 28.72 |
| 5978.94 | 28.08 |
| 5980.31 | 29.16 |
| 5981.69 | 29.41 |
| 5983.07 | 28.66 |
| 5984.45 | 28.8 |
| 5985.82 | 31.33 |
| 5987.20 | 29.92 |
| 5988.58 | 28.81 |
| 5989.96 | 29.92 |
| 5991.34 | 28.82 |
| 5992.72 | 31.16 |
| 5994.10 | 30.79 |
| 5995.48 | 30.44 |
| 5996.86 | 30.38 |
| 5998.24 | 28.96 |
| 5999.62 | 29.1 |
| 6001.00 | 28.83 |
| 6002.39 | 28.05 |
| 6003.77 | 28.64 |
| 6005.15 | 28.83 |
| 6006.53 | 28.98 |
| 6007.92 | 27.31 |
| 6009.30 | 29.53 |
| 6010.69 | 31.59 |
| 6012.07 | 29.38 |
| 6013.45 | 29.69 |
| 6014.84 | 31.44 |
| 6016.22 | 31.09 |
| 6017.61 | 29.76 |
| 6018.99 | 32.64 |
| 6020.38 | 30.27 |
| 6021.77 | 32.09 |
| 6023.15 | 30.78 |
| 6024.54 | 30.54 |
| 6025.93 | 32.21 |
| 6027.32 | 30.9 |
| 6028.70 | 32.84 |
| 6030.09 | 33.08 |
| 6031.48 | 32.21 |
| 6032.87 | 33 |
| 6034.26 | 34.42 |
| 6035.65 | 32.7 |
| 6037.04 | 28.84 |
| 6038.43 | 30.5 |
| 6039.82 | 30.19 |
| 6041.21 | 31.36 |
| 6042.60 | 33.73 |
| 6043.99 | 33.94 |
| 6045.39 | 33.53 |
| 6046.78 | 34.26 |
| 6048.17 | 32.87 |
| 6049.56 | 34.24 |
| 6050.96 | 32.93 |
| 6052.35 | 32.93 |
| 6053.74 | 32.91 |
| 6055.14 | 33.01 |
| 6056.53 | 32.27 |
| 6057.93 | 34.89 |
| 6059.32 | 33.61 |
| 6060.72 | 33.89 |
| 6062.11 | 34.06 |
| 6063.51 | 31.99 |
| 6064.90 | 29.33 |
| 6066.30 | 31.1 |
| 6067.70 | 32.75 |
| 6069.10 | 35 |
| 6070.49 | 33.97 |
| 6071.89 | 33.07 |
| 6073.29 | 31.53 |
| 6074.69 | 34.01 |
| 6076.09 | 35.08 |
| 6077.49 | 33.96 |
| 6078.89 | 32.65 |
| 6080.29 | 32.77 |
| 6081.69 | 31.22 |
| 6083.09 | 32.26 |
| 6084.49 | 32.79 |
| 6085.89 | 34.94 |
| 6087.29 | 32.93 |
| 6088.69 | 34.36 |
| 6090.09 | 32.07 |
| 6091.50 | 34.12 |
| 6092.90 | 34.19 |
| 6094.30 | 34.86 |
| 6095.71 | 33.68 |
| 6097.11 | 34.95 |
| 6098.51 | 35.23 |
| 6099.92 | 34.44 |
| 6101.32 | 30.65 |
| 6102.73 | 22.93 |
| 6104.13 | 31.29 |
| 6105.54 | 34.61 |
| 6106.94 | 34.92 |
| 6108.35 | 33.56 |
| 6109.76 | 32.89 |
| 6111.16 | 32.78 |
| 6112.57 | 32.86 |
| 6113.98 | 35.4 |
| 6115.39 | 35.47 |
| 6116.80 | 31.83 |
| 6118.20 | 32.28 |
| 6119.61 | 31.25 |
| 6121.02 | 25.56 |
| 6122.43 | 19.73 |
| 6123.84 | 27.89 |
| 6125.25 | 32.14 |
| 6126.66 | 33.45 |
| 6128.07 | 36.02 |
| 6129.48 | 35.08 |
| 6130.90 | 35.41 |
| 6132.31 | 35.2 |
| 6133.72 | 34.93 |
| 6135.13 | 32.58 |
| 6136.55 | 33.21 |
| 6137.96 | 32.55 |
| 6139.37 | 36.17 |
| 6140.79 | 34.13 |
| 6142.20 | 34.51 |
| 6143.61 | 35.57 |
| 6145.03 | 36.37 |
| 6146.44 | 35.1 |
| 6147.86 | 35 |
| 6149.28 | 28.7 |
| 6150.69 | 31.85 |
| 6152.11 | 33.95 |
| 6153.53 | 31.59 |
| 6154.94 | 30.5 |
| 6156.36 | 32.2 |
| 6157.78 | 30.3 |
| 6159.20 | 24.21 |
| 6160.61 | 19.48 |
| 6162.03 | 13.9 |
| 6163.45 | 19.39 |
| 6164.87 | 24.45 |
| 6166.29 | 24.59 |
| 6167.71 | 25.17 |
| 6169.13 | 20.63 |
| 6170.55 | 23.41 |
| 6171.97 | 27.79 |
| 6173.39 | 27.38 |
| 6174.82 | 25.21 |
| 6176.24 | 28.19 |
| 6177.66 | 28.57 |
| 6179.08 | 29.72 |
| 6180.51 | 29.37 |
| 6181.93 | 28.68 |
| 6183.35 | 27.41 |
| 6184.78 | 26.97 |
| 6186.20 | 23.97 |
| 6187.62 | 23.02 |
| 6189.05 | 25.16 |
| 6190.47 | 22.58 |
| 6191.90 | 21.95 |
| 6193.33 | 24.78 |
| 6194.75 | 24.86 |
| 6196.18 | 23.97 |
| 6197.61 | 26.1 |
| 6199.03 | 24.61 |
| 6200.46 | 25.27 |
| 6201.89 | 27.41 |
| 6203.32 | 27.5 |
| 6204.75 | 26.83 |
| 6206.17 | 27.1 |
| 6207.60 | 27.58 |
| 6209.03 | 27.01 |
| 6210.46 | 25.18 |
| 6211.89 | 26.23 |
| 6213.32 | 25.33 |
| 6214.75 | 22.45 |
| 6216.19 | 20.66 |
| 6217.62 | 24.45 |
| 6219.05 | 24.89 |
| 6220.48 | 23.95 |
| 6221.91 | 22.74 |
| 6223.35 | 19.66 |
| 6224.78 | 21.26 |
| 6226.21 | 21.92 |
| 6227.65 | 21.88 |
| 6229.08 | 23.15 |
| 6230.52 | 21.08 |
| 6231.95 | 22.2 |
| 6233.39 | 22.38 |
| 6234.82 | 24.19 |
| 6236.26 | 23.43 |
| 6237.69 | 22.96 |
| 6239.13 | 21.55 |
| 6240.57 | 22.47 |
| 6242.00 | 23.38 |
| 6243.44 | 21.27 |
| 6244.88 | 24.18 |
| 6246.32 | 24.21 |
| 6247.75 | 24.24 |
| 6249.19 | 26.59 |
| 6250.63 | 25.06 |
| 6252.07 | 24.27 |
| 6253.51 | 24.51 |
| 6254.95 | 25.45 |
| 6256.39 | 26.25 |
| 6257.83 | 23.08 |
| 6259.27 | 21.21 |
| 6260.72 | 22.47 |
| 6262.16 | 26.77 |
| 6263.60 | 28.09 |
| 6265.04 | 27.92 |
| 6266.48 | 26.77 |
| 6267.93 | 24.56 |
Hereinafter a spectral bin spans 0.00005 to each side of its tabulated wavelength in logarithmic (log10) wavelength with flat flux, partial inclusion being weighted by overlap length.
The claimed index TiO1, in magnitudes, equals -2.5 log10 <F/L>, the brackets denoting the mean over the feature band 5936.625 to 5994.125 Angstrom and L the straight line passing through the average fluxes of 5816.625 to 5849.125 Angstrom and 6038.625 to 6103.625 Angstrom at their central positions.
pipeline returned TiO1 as 0.14 mag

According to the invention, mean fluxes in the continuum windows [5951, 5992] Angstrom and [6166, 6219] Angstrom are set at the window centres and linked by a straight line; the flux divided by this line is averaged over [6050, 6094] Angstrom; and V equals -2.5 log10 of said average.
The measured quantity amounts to -0.22 mag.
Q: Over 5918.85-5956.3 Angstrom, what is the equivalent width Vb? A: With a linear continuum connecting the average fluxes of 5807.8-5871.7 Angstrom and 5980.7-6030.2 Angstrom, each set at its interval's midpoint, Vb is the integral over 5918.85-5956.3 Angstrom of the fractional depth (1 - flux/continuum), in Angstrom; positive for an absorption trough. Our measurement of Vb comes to 3.8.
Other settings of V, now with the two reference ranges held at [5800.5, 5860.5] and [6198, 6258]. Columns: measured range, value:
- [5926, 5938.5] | 0.075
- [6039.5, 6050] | -0.225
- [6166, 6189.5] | -0.059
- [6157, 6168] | 0.110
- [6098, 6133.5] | -0.238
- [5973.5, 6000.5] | -0.062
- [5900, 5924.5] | 0.243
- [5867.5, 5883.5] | 0.239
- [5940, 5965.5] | 0.035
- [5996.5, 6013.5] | -0.062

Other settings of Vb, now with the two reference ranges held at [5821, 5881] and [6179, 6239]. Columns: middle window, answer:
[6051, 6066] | -3.9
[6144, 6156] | -3.8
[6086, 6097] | -3.5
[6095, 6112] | -4.7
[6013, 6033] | -3.9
